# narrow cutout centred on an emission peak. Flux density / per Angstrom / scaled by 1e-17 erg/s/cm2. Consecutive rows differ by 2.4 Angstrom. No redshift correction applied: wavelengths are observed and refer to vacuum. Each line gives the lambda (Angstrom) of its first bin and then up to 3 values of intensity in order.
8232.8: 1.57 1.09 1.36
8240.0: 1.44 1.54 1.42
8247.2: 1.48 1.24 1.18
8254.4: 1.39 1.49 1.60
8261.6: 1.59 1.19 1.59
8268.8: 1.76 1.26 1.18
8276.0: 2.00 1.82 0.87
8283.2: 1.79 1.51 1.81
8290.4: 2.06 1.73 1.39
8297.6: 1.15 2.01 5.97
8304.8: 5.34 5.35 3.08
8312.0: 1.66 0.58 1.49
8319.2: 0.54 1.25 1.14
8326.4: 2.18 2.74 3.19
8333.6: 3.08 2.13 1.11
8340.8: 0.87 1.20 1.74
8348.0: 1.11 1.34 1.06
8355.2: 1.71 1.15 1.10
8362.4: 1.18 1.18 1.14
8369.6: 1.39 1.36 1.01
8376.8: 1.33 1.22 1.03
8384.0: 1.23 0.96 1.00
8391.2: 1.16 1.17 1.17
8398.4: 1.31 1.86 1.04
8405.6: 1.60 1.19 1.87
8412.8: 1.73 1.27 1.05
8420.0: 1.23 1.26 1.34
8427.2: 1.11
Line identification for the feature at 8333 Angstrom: [N II]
